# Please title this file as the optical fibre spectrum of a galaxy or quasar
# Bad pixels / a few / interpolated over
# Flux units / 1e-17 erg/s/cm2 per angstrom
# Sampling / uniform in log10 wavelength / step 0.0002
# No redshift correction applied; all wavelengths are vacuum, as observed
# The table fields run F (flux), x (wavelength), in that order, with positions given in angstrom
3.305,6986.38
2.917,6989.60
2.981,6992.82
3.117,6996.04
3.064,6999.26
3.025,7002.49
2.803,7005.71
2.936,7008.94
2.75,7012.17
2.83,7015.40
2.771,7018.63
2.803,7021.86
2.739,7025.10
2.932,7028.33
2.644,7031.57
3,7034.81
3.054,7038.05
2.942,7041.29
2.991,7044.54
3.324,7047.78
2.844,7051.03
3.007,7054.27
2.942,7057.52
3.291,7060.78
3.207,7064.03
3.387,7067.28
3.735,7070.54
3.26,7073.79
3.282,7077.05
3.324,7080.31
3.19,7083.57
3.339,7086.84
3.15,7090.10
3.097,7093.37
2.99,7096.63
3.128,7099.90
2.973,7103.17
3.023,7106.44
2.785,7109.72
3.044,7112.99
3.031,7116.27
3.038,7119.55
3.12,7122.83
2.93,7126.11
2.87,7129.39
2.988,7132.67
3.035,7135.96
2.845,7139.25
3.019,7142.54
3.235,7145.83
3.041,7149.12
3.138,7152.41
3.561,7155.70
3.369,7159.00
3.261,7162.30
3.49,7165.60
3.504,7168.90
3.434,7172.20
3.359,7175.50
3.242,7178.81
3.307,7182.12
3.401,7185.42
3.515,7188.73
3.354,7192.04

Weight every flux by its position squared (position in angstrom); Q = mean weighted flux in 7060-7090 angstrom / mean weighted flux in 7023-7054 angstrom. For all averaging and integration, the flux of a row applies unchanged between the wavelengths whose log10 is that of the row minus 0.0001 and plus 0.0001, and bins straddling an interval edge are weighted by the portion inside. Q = 1.14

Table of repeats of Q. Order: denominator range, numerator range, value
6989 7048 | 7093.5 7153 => 1.06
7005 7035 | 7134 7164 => 1.17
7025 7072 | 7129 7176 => 1.08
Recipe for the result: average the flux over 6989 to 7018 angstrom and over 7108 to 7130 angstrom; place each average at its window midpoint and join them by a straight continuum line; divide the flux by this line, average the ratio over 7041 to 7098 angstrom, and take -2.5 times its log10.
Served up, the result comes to -0.08 mag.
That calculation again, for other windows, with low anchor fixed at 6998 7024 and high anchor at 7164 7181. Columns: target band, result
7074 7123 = 0.02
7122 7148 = 0.10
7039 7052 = -0.02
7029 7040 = 0.02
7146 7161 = 0.02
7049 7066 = -0.02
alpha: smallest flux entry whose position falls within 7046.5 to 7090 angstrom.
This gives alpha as 2.844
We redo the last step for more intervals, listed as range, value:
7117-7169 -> 2.845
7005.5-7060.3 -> 2.644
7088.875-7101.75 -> 2.99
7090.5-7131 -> 2.785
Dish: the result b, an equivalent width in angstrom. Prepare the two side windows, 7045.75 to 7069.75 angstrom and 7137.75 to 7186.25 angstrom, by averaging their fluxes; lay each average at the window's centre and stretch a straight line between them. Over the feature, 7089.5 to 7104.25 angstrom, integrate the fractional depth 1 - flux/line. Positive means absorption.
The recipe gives 0.6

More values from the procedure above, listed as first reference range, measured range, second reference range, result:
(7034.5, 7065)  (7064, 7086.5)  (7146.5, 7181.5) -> -1.7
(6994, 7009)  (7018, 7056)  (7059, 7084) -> 2.9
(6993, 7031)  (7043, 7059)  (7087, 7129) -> -0.4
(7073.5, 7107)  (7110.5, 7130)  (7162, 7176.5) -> 1.5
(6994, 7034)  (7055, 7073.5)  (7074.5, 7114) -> -1.6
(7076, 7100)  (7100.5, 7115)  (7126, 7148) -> 0.7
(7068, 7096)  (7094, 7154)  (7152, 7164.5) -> 5.6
